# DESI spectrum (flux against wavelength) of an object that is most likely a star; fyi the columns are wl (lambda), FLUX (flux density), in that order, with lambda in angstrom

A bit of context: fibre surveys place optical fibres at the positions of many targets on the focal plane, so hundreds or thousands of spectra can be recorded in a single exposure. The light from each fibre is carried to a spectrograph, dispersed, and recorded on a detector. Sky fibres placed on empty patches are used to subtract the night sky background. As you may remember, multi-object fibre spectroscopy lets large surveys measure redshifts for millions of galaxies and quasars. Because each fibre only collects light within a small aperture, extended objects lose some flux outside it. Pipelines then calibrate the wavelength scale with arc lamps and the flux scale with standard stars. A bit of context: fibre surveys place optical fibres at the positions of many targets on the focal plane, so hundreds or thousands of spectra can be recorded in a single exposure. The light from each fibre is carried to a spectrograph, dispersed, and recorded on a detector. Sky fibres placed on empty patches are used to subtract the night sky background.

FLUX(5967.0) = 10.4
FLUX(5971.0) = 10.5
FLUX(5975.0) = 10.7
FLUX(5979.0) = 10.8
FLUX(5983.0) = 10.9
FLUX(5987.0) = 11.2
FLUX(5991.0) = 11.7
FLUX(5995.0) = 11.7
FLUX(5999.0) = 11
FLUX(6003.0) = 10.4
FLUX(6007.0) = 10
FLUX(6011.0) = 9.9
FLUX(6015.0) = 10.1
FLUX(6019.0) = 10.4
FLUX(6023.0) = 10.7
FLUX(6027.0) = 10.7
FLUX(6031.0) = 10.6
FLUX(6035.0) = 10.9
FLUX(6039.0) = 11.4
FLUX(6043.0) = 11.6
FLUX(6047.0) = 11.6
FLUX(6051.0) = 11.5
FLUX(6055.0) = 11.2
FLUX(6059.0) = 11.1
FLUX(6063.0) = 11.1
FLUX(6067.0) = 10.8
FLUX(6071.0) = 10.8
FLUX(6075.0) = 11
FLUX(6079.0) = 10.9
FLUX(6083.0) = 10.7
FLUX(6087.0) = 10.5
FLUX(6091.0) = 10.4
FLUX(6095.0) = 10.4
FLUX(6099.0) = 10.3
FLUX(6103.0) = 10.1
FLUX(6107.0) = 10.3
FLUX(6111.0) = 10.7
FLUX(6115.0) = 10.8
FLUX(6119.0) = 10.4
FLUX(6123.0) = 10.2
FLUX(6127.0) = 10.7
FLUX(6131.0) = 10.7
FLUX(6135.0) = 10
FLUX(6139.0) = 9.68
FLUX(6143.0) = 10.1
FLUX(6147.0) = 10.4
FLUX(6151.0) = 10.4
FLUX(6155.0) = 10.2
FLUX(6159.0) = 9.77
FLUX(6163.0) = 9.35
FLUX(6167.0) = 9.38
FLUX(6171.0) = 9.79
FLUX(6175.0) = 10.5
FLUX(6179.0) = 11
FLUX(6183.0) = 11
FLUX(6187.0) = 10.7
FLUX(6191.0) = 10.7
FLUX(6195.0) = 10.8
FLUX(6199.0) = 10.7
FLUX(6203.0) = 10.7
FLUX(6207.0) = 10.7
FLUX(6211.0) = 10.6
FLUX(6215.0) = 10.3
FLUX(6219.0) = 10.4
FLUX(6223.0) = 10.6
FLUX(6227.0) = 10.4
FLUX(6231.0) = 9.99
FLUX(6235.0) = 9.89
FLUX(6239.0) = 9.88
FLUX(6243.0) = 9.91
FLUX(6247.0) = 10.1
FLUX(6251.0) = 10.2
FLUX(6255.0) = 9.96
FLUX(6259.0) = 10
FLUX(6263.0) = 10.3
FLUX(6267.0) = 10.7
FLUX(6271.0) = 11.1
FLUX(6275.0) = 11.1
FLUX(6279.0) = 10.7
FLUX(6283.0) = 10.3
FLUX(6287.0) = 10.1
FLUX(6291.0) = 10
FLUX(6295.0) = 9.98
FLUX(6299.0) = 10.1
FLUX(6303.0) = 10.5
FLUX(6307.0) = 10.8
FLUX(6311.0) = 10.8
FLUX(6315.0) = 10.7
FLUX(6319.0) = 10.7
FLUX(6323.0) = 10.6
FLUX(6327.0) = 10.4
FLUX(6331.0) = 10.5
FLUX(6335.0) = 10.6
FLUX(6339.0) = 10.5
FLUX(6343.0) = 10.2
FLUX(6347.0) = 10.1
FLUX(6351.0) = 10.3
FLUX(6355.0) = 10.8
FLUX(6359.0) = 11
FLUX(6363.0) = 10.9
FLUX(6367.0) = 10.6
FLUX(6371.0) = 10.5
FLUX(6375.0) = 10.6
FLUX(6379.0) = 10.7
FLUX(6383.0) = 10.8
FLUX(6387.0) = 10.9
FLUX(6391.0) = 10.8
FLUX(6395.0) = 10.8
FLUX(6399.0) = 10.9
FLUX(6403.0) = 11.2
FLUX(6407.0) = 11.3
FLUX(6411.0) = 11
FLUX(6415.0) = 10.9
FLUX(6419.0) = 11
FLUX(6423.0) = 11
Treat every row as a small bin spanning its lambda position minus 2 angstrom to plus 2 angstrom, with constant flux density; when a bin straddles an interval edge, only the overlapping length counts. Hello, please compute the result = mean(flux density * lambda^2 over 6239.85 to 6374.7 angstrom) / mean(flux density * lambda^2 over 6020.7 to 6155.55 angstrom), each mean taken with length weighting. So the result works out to 1.05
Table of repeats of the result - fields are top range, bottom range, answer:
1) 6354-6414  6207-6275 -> 1.10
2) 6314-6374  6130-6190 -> 1.10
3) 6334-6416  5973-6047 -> 1.11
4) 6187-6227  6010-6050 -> 1.04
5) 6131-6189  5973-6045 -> 0.99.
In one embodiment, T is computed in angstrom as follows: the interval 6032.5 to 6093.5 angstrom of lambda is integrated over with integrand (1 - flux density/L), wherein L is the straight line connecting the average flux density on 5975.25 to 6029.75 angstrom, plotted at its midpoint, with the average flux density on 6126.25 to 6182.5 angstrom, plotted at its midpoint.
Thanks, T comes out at -3.1 angstrom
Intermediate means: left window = 10.7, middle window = 11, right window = 10.2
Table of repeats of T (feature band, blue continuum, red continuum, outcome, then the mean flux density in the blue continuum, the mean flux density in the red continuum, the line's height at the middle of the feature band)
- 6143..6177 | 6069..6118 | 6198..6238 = 1.6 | 10.6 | 10.4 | 10.5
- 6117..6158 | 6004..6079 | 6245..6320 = 1.6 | 10.9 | 10.4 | 10.7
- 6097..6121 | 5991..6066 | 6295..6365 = 0.8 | 10.9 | 10.5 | 10.8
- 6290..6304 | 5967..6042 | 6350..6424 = 0.9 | 10.8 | 10.8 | 10.8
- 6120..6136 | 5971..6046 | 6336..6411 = 0.5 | 10.8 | 10.7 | 10.8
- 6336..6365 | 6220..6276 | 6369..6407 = 0.4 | 10.3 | 10.8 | 10.7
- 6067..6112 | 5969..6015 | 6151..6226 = 0.1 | 10.8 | 10.4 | 10.6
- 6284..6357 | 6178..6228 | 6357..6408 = 2.4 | 10.7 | 10.8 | 10.8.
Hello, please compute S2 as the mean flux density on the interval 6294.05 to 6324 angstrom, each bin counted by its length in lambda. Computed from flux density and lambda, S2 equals 10.5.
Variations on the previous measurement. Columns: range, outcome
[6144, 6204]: 10.3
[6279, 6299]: 10.2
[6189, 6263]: 10.3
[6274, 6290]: 10.5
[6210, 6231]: 10.4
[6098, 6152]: 10.3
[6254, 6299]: 10.4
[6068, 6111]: 10.6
